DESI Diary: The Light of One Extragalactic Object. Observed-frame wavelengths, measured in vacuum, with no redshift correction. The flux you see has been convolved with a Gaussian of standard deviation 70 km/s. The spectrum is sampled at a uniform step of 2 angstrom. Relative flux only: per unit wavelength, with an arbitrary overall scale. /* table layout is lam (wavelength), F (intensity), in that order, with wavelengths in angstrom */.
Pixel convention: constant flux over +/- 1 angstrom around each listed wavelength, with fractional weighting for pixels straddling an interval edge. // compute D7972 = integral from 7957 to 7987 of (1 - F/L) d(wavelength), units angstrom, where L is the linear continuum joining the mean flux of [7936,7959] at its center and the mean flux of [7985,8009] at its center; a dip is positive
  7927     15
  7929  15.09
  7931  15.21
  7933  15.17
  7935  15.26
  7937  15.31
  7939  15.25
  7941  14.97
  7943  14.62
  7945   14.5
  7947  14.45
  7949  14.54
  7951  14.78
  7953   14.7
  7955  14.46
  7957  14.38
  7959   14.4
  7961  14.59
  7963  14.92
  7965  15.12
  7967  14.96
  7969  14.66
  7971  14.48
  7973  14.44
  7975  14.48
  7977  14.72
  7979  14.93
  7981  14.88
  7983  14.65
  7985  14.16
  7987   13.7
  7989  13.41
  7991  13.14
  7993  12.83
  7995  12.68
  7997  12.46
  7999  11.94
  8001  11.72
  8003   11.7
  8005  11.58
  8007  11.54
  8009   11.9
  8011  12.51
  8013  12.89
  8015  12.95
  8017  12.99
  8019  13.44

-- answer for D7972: -2.3 angstrom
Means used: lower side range 14.7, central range 14.6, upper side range 12.5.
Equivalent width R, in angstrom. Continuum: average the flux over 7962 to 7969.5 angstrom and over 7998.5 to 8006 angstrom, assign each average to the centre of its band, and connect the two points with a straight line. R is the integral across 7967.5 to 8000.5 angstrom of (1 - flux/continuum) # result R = -1.25 angstrom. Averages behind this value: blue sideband 14.9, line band 13.8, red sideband 11.7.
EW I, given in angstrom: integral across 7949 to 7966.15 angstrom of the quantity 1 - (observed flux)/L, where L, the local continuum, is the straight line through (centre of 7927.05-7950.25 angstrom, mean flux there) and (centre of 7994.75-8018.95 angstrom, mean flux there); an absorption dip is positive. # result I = -0.6 angstrom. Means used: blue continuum 14.9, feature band 14.7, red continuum 12.3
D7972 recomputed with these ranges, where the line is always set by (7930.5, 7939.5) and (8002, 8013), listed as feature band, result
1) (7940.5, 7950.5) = 0.1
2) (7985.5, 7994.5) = -0.4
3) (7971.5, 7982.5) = -1.1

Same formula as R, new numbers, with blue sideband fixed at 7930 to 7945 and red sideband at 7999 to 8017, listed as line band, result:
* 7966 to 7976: -0.68 angstrom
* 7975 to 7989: -1.27 angstrom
